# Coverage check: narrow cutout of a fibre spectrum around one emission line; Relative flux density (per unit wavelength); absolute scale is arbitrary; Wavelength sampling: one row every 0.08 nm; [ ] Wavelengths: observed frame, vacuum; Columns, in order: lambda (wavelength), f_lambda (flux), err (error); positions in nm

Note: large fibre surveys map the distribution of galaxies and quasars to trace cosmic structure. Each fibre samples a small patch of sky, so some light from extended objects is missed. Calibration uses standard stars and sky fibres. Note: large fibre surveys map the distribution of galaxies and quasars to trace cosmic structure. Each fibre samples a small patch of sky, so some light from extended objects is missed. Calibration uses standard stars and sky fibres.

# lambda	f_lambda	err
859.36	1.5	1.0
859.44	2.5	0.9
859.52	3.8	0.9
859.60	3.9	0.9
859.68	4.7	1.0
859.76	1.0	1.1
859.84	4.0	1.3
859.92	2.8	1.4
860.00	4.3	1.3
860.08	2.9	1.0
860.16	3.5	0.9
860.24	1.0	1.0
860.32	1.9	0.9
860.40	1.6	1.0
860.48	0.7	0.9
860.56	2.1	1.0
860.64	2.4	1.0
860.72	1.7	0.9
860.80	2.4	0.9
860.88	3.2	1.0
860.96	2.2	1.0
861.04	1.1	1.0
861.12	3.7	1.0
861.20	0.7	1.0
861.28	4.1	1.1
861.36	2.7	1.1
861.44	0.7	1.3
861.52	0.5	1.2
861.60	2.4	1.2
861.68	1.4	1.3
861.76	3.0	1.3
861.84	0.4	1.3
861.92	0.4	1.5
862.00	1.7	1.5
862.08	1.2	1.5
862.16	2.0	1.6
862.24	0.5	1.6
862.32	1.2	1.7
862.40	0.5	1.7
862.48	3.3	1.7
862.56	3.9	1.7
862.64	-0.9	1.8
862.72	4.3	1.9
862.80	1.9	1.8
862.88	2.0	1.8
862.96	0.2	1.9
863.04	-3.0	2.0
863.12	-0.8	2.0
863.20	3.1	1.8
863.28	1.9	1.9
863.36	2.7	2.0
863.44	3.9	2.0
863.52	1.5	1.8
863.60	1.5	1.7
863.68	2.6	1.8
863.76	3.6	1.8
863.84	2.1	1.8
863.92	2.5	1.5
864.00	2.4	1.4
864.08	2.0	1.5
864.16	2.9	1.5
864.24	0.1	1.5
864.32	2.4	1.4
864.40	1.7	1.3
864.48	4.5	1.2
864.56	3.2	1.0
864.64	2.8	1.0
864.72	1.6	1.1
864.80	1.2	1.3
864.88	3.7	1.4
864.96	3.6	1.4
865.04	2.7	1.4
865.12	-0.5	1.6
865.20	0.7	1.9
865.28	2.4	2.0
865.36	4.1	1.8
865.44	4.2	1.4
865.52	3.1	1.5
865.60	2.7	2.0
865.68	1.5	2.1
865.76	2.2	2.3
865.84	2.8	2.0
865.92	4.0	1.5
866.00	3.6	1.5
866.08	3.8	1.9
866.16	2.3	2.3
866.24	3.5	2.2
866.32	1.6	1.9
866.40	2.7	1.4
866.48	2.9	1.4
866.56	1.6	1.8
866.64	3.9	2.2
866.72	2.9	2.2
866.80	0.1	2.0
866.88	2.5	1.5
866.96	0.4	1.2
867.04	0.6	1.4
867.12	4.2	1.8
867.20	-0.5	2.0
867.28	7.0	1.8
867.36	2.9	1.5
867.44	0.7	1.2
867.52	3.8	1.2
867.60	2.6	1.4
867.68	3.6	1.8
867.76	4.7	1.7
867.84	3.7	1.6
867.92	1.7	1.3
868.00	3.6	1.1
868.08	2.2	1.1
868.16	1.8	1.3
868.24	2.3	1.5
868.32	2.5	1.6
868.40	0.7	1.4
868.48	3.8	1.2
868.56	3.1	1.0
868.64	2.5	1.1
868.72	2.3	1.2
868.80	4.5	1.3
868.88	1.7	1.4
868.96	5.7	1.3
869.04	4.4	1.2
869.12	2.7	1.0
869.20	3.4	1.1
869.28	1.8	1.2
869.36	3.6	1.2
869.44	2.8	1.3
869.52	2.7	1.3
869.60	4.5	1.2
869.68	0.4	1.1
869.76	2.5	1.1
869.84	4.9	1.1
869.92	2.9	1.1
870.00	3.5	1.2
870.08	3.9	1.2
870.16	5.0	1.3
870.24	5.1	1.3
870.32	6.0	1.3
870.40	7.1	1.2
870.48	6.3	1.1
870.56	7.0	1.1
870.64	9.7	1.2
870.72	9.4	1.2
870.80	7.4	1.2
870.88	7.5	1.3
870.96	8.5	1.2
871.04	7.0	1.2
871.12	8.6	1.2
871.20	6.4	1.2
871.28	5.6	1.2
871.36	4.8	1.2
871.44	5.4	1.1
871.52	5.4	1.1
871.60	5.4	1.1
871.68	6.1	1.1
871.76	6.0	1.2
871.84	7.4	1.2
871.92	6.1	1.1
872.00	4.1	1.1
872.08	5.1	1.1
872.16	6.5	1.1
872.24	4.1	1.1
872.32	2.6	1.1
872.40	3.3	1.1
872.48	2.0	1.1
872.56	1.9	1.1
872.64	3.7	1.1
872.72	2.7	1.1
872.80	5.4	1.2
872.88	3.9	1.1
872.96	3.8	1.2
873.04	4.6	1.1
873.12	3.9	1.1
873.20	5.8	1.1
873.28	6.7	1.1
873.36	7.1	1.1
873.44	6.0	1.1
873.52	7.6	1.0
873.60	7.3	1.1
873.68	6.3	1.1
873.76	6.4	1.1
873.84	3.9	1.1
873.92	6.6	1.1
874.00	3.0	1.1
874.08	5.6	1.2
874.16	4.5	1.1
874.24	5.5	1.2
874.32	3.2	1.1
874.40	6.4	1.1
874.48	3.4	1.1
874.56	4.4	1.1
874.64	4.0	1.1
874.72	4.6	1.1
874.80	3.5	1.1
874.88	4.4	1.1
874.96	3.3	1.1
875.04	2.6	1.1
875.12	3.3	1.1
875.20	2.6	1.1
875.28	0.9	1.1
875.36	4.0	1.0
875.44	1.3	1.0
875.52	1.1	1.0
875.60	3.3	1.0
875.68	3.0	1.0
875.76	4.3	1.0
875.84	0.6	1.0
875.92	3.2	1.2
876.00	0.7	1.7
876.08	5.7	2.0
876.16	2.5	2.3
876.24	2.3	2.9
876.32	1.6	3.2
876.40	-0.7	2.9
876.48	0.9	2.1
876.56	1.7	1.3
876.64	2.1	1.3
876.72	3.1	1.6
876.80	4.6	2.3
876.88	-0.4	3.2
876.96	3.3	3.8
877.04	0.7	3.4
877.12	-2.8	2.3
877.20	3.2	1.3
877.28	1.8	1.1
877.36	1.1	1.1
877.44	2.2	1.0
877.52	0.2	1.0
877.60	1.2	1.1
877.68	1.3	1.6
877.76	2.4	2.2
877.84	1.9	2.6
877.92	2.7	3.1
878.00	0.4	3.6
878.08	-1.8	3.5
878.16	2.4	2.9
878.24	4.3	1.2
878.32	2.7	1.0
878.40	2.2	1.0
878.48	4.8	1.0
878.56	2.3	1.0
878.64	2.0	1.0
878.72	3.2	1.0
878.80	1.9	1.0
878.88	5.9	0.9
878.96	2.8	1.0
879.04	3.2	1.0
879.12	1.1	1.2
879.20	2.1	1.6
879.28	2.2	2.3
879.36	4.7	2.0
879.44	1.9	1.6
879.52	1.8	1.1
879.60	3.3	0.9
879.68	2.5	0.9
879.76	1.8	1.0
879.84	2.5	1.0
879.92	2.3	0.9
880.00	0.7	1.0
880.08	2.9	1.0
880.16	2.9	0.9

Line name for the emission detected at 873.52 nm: [N II] 6583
